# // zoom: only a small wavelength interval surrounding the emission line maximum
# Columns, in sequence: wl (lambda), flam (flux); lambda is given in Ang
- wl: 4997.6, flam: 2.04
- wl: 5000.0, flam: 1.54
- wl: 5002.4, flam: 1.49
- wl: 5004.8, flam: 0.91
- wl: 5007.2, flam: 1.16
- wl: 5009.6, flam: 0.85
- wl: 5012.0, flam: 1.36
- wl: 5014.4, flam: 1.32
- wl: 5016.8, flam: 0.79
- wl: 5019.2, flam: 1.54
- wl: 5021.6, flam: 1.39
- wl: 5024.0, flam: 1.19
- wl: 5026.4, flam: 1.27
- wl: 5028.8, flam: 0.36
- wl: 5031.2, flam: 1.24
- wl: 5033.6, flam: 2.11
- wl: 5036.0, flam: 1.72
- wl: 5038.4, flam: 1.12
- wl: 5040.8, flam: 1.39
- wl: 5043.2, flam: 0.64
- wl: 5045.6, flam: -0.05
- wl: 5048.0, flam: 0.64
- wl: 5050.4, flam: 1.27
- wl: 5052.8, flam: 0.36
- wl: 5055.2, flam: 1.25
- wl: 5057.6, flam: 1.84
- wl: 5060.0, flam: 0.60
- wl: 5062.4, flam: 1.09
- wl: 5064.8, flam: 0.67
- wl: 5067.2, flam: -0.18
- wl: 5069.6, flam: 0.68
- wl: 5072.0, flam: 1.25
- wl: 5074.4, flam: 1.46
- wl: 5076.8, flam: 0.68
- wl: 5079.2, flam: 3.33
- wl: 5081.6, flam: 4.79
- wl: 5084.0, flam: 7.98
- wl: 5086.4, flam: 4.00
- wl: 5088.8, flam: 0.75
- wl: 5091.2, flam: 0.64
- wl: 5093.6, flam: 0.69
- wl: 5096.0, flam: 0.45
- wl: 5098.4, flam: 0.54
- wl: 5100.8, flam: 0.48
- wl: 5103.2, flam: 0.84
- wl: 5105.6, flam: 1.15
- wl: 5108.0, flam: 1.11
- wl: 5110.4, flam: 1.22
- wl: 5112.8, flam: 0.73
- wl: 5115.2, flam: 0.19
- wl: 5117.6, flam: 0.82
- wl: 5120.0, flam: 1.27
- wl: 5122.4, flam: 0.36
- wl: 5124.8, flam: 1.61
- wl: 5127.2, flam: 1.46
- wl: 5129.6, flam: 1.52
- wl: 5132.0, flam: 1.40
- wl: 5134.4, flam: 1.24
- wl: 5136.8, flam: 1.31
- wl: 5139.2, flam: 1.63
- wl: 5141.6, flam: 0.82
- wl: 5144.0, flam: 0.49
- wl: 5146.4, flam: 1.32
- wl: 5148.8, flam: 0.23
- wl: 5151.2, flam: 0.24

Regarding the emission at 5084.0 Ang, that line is [O II]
